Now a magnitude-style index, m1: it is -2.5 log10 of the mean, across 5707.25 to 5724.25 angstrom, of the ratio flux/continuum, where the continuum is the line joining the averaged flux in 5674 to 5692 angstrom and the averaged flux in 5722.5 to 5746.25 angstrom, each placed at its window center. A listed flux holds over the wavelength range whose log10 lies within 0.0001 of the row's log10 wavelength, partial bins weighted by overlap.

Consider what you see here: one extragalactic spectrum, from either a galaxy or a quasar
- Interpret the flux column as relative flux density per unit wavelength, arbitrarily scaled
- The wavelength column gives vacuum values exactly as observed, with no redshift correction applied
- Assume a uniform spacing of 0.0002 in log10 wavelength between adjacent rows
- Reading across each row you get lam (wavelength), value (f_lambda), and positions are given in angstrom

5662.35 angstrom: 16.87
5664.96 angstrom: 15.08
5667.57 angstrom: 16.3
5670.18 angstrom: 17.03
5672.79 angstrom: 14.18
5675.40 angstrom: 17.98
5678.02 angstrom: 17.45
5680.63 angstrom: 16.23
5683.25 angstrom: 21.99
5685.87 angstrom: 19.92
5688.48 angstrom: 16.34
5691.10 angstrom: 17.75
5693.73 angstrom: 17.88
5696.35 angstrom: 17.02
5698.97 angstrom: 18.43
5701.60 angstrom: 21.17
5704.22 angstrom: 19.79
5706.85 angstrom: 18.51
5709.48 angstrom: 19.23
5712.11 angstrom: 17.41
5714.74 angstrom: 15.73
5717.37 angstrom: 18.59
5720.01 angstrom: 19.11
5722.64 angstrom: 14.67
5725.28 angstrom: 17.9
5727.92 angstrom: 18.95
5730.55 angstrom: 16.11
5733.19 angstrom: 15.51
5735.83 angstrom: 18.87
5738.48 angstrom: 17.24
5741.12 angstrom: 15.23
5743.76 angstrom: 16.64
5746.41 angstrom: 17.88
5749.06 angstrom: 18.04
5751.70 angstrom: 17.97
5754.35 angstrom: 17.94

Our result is -0.01 mag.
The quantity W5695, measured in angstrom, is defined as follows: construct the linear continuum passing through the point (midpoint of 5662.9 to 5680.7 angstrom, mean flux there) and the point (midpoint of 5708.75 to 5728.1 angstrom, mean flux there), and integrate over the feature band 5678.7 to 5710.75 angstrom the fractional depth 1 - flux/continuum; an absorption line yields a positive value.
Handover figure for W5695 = -3.23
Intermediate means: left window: 16.4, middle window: 18.7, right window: 17.6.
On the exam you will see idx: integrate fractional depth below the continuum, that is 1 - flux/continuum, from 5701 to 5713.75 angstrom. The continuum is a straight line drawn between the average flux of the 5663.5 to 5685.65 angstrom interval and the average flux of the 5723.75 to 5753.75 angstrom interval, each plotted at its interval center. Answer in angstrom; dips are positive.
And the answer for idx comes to -1.3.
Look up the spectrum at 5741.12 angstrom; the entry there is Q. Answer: 15.23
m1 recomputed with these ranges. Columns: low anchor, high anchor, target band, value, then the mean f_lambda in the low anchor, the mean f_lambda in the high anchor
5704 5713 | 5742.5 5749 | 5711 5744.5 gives 0.06 mag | 18.7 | 17.4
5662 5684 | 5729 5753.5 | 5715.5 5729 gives -0.04 mag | 16.9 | 17.1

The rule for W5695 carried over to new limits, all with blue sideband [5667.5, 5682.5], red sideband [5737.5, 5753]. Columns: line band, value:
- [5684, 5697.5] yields -0.9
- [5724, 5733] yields -0.2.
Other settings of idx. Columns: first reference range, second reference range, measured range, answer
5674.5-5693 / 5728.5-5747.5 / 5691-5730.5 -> -1.2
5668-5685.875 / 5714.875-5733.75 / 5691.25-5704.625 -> -1.0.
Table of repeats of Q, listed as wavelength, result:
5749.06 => 18.04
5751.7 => 17.97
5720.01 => 19.11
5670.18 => 17.03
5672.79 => 14.18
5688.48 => 16.34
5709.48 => 19.23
